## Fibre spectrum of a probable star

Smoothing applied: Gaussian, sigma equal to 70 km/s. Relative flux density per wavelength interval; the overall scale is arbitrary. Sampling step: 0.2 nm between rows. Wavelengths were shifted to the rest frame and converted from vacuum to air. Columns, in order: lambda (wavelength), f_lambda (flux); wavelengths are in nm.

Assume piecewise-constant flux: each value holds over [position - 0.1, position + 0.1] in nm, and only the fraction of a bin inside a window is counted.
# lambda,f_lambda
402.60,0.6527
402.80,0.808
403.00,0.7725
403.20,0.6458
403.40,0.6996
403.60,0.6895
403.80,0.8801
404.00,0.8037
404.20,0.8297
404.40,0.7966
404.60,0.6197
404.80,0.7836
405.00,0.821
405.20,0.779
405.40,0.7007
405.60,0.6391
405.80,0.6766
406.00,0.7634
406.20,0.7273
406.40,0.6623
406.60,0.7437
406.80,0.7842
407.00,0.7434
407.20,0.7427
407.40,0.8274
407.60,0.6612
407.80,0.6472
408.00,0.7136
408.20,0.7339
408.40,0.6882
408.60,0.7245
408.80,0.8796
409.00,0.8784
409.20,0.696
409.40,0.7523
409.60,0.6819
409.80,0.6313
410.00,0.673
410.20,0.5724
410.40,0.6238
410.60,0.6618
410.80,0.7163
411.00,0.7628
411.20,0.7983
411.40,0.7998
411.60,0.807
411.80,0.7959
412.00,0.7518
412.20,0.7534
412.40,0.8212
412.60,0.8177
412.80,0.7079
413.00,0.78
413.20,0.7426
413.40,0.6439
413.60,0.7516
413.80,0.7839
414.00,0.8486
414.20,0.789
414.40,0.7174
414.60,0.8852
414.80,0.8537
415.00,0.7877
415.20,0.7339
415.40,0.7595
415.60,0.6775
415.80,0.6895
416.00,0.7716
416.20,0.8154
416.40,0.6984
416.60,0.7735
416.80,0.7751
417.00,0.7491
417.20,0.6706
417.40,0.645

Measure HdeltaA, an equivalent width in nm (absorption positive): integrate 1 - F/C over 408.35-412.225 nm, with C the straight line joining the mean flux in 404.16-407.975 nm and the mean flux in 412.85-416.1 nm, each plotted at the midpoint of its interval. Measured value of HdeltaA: 0.08 nm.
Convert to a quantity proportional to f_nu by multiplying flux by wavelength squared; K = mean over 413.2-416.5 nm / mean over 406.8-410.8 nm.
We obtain 1.10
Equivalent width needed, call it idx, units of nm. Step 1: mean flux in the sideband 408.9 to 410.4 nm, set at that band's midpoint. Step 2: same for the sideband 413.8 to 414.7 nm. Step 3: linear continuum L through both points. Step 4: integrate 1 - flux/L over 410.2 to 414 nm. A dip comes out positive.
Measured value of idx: 0.02 nm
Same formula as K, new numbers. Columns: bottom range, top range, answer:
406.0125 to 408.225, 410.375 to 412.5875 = 1.07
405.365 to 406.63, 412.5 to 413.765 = 1.10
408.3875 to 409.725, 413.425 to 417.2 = 1.04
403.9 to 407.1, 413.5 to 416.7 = 1.09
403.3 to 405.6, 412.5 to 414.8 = 1.07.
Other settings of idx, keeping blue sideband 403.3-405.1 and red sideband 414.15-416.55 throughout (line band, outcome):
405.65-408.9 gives 0.156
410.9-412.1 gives -0.031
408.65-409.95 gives 0.031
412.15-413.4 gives 0.008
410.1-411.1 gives 0.129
